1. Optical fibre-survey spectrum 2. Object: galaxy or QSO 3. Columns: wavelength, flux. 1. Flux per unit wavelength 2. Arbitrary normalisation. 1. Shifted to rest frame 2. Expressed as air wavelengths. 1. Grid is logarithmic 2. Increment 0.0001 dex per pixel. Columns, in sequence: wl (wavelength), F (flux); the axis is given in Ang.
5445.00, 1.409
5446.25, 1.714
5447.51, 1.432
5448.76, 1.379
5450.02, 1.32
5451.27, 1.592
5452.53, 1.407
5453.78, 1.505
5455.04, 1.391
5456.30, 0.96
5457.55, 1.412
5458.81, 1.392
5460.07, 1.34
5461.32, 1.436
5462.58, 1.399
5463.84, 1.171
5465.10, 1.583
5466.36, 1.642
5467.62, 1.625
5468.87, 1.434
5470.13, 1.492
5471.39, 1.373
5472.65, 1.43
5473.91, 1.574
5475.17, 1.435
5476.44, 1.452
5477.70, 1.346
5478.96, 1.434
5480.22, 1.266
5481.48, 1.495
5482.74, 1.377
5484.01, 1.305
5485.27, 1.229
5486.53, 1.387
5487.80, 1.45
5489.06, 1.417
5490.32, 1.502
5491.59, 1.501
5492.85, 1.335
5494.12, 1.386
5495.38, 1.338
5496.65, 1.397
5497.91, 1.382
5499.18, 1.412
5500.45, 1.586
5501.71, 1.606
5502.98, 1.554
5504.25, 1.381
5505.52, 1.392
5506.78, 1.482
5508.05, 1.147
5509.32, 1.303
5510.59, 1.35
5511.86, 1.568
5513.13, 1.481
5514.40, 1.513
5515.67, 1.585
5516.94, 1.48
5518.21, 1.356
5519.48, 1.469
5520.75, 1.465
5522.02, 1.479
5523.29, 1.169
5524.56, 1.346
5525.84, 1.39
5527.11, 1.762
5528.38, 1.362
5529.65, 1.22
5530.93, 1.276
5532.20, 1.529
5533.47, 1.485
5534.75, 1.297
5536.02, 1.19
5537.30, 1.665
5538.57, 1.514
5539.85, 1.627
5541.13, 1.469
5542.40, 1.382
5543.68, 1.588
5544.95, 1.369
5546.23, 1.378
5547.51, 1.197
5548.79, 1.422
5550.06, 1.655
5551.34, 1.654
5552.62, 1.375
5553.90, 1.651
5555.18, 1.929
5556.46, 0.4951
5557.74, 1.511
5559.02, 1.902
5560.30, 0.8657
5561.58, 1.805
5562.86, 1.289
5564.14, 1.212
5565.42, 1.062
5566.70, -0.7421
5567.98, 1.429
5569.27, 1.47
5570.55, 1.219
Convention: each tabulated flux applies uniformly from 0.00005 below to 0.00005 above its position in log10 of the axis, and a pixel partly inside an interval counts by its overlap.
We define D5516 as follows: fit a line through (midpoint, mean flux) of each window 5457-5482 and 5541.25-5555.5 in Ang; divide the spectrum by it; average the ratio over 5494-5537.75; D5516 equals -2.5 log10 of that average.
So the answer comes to 0.04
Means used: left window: 1.44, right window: 1.5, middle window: 1.42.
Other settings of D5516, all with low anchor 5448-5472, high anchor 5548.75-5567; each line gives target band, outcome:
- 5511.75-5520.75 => -0.10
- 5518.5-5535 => -0.05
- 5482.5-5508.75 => -0.03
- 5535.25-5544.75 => -0.12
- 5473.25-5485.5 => 0.00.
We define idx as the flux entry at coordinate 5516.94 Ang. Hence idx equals 1.48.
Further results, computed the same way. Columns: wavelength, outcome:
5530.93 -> 1.276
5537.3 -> 1.665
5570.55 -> 1.219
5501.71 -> 1.606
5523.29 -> 1.169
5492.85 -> 1.335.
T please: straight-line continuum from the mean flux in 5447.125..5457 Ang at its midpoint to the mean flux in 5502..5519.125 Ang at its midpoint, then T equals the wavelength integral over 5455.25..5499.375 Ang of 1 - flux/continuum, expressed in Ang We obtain -0.12 Ang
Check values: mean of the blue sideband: 1.37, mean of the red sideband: 1.43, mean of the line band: 1.4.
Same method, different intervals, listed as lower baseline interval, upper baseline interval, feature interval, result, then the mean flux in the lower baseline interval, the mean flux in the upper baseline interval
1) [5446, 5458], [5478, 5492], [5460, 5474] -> -0.6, 1.4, 1.39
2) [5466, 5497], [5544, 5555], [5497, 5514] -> 0.1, 1.42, 1.49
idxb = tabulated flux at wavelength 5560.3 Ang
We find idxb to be 0.8657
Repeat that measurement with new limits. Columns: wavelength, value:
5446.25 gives 1.714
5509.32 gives 1.303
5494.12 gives 1.386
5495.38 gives 1.338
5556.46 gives 0.4951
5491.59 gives 1.501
